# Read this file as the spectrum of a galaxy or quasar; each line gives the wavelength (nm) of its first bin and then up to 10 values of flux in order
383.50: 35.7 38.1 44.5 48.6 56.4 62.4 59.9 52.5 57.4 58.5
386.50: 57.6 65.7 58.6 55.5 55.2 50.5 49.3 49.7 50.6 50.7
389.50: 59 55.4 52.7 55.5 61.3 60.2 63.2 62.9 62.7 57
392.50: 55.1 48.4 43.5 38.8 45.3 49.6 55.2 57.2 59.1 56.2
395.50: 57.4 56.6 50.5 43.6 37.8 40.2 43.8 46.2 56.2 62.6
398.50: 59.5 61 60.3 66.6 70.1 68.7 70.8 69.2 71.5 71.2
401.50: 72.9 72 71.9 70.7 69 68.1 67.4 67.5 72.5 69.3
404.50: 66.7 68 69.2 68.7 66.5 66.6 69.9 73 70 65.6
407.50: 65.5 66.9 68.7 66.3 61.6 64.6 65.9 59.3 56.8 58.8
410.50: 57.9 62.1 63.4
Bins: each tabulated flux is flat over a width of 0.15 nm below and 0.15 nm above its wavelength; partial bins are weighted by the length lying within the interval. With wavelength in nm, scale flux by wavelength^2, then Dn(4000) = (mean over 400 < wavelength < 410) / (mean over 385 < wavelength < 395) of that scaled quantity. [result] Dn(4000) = 1.3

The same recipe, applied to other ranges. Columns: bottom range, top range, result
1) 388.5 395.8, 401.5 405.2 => 1.35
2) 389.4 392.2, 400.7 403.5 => 1.26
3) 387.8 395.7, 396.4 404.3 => 1.22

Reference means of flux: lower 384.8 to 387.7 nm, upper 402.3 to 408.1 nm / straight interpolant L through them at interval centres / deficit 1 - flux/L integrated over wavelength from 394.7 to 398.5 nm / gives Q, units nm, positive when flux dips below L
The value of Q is 0.751 nm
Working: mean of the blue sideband 58.5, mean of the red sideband 68.5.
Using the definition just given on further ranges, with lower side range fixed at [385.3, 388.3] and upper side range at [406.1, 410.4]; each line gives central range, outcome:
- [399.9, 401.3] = -0.185 nm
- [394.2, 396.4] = 0.175 nm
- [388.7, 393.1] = 0.152 nm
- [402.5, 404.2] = -0.156 nm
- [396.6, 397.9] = 0.363 nm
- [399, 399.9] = -0.066 nm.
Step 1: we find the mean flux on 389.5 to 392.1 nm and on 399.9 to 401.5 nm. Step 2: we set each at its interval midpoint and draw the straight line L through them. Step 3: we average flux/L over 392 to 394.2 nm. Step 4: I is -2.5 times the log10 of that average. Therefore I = 0.26 mag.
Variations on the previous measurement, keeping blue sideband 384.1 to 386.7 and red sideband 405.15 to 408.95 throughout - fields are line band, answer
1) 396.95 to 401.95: 0.010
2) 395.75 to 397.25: 0.349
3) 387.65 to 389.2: 0.139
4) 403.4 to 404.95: -0.046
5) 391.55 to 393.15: 0.087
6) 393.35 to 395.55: 0.156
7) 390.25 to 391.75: -0.028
